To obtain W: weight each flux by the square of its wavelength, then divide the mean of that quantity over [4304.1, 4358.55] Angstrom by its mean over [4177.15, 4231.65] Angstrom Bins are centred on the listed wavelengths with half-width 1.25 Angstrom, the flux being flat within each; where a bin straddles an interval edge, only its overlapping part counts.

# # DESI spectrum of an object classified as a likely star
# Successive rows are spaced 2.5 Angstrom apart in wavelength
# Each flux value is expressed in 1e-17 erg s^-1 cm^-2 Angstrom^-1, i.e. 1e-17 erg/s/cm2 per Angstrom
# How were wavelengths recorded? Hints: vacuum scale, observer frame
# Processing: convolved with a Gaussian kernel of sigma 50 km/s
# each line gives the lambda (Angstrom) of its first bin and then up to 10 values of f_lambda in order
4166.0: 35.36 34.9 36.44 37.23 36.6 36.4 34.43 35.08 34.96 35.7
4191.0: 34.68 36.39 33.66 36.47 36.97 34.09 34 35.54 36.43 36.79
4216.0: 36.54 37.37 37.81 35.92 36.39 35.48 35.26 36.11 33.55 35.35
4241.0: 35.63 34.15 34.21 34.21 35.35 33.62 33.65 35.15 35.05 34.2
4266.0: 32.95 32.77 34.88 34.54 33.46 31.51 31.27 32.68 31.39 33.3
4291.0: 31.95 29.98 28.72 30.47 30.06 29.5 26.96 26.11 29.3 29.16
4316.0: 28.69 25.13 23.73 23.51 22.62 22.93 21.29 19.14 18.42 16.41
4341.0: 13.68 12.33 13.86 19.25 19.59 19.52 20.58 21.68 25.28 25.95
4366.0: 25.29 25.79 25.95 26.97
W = 0.64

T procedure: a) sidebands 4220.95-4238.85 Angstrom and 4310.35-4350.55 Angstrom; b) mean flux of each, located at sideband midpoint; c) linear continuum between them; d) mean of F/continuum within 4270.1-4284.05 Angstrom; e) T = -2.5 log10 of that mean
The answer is -0.149 mag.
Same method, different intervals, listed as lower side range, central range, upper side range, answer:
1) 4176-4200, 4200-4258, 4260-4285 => -0.032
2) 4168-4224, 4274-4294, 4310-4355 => -0.218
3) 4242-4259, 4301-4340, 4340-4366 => 0.002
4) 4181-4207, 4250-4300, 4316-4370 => -0.194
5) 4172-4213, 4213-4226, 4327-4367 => -0.127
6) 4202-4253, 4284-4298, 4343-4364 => -0.130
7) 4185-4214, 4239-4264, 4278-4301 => -0.051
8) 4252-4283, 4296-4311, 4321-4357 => -0.098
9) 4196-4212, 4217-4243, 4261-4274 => -0.032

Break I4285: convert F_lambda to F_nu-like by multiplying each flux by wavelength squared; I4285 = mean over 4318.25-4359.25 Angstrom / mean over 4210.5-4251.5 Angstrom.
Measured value 0.57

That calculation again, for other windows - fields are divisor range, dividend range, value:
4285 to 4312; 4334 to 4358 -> 0.59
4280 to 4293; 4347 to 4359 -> 0.64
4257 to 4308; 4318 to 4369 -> 0.66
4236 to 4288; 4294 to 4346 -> 0.72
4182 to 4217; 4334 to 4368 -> 0.59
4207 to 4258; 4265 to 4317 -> 0.90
